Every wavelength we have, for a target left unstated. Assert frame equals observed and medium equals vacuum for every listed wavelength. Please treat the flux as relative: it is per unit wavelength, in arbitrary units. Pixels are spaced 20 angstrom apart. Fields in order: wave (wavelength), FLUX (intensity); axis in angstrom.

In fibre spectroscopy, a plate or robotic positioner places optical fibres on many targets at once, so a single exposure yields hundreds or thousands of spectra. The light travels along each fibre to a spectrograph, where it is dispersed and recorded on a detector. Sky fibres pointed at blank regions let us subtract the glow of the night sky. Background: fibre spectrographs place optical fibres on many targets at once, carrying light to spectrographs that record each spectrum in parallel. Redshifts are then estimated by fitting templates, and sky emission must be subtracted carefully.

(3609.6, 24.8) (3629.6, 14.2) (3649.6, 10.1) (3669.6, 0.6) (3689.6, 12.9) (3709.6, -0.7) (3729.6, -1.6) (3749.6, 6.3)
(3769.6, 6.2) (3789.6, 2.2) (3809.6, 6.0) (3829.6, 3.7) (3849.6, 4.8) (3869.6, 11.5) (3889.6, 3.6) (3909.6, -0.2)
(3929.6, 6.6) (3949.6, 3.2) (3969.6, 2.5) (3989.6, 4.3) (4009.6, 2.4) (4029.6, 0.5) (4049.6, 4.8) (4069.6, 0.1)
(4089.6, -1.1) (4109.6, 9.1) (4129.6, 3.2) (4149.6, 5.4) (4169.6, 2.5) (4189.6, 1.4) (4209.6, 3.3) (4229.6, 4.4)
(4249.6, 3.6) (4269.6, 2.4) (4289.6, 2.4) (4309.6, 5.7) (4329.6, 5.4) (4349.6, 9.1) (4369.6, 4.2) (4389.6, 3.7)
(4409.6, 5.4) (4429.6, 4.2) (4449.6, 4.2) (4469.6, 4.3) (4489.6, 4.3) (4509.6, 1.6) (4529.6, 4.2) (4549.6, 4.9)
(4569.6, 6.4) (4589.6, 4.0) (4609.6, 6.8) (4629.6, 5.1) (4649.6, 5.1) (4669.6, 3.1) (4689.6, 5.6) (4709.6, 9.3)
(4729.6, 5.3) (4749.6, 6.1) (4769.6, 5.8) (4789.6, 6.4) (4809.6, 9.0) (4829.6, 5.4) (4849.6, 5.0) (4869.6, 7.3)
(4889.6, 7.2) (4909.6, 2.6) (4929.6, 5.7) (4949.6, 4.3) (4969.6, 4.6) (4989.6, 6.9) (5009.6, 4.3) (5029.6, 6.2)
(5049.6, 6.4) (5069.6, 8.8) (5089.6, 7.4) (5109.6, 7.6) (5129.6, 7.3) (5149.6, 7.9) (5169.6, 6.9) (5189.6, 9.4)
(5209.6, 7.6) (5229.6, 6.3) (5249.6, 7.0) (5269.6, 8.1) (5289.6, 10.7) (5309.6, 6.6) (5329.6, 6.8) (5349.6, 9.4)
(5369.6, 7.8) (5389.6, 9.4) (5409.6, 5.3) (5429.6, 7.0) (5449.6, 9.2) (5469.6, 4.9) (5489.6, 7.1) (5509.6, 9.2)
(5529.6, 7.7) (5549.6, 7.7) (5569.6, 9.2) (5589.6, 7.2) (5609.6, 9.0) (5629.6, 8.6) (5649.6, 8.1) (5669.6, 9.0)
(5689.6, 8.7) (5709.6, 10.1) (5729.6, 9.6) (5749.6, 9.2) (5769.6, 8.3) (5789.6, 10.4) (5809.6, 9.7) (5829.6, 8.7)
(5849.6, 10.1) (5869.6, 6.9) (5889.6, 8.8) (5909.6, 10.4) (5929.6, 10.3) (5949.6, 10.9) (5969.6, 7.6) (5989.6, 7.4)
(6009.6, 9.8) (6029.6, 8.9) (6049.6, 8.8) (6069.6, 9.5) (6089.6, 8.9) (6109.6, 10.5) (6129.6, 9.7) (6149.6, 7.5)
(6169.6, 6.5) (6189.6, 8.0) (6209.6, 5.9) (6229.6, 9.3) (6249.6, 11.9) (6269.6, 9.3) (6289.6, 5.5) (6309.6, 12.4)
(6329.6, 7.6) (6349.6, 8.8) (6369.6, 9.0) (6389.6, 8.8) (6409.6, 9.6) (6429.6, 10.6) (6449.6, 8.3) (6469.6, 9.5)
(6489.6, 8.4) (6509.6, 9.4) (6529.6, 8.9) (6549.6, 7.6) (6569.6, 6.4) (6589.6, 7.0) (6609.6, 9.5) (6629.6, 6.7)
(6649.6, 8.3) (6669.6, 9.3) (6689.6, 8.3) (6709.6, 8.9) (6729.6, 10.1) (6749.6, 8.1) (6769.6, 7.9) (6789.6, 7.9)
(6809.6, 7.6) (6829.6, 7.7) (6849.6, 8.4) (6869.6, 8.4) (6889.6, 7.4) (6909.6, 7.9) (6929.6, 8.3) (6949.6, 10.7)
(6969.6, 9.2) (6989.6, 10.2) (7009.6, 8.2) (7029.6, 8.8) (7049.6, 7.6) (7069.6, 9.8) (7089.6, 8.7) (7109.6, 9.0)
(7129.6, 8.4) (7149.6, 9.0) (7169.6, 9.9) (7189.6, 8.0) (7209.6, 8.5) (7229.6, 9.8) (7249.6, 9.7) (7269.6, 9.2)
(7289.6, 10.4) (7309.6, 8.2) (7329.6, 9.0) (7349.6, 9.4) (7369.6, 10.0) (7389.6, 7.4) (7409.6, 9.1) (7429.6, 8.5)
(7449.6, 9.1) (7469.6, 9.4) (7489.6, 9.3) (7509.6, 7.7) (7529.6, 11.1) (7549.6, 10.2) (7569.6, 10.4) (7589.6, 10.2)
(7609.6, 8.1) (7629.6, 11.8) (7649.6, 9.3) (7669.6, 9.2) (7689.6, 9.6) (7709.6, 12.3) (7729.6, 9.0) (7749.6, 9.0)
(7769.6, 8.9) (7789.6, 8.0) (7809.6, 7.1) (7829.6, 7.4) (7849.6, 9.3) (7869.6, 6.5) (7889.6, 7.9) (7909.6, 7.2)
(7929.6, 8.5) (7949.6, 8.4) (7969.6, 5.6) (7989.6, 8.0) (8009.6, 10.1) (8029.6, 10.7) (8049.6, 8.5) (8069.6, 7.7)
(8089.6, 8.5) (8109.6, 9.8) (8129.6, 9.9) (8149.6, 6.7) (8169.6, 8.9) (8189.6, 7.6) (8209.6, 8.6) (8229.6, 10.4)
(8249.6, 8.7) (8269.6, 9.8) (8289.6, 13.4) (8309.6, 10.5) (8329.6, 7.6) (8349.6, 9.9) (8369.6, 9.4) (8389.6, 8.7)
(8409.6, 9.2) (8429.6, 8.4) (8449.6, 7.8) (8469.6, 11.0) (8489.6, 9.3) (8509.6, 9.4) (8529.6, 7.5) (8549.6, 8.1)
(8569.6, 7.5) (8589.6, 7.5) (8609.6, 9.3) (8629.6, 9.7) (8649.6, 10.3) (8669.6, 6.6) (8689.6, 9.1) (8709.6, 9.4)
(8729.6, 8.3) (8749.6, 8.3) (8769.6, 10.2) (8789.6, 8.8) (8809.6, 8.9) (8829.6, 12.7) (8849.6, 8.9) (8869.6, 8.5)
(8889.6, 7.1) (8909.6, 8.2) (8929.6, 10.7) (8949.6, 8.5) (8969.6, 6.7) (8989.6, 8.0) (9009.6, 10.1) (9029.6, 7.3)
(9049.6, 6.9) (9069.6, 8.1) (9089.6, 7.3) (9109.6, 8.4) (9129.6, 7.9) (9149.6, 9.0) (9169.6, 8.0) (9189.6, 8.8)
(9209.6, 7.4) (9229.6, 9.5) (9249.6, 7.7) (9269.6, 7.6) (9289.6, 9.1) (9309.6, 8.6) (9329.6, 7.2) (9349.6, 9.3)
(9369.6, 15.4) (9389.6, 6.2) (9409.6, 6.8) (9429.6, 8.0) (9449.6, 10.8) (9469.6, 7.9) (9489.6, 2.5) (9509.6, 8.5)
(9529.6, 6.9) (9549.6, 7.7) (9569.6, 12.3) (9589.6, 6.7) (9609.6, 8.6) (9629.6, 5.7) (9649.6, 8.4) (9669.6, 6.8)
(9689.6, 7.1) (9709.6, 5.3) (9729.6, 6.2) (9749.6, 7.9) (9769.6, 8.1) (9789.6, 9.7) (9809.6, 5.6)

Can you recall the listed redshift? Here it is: 0.262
